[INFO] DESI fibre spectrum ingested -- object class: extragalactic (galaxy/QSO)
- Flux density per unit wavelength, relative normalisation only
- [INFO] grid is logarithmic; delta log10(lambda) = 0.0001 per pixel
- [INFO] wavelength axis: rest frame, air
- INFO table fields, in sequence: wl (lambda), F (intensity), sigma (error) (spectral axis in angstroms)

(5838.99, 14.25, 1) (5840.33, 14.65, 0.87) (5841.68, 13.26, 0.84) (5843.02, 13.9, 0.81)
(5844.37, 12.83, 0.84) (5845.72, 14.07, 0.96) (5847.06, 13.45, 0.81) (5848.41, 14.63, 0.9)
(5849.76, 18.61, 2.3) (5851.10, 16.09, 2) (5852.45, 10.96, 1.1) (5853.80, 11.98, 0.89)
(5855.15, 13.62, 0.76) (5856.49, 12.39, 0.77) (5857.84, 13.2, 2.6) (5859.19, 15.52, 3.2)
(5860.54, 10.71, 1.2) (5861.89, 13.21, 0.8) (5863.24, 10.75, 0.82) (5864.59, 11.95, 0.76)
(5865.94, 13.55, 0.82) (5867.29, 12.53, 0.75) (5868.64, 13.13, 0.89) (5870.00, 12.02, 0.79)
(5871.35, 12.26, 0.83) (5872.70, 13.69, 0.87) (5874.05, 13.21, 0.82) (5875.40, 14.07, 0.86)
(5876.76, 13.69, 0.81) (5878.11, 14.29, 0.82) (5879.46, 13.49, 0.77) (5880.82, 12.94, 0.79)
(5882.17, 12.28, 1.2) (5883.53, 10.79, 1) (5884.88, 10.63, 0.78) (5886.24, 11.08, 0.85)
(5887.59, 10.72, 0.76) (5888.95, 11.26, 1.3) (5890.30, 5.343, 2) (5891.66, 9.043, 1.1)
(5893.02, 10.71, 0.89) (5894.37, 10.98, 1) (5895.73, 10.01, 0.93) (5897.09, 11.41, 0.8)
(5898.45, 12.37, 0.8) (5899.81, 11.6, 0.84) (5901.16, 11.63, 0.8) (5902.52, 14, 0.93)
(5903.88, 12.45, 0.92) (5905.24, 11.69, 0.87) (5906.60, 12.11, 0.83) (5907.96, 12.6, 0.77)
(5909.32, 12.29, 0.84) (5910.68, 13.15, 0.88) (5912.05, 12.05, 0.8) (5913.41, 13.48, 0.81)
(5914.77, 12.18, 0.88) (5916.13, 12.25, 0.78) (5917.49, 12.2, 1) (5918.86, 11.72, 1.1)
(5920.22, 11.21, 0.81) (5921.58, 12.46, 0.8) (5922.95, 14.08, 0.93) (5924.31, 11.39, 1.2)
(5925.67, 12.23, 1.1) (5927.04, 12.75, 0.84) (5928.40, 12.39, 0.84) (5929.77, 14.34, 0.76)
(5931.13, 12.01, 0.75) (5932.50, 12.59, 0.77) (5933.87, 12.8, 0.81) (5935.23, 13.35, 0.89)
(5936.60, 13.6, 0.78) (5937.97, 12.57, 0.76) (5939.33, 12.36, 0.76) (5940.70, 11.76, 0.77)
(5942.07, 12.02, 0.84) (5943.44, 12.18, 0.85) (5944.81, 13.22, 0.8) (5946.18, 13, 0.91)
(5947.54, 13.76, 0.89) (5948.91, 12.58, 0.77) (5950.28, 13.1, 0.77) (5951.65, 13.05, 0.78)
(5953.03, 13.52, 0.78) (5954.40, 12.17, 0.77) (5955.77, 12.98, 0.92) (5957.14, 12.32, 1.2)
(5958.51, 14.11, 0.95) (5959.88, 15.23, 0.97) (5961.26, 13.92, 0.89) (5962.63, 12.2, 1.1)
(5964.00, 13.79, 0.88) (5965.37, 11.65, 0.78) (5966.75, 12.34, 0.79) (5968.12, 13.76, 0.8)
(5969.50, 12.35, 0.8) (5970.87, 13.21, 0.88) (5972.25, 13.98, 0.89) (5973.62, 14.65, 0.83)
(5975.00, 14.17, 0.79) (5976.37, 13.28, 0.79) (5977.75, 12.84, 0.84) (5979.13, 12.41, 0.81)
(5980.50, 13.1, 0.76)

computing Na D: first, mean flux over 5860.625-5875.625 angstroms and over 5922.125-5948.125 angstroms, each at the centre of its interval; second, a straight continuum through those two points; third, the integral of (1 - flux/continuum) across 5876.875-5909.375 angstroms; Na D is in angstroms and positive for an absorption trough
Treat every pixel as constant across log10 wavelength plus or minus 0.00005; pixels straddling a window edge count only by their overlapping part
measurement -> 3.0 angstroms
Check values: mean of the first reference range 12.6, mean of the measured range 11.5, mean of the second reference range 12.8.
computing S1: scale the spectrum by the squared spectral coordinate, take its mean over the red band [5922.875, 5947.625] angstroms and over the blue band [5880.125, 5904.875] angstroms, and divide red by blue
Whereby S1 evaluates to 1.16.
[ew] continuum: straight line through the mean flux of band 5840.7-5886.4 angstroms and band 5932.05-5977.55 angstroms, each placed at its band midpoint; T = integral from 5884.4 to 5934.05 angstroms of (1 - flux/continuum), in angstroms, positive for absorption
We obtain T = 4.86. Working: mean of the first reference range 13.1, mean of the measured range 11.8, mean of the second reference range 13.1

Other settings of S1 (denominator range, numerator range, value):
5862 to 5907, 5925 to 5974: 1.12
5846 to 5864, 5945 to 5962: 1.02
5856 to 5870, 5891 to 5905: 0.91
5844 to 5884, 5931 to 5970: 1.01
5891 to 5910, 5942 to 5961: 1.15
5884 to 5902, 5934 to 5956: 1.24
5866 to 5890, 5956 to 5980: 1.11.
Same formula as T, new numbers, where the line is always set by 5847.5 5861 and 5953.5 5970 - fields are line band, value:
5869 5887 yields 1.3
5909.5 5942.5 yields 1.9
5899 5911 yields 1.0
